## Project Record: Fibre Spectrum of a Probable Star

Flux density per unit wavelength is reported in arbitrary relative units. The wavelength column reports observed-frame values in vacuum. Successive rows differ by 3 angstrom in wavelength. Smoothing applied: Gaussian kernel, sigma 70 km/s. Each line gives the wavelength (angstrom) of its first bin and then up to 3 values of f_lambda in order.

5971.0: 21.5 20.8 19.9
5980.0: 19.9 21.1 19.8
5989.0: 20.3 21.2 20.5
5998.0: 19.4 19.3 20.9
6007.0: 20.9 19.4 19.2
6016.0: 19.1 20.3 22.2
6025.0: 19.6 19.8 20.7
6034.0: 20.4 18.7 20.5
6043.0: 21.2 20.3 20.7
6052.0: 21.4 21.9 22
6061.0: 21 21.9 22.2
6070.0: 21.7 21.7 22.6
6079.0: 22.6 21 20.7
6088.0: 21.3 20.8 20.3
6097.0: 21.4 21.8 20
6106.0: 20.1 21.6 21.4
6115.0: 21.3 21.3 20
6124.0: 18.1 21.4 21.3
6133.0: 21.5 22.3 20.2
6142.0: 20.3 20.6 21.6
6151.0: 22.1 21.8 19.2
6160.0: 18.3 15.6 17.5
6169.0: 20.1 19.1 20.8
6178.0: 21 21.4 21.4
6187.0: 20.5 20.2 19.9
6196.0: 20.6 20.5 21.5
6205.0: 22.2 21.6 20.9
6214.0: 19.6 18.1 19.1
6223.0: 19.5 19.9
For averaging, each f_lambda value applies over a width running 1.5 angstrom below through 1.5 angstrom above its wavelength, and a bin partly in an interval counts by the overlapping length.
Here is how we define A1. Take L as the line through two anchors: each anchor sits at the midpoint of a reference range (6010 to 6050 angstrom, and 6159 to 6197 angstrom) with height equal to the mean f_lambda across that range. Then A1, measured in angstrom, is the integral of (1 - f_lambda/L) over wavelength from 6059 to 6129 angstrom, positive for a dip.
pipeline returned -4.1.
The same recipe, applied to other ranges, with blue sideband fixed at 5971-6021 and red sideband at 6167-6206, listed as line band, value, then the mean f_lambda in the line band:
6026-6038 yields 0.2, 19.9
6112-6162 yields -0.4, 20.7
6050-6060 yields -0.7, 21.7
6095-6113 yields -0.5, 21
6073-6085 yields -0.9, 21.9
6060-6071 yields -0.7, 21.7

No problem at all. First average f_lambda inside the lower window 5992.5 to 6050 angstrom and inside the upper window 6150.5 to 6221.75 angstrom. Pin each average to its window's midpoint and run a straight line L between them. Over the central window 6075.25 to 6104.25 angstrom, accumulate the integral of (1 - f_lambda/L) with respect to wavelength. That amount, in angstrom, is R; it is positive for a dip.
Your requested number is -1.6 angstrom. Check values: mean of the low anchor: 20.2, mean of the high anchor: 20.1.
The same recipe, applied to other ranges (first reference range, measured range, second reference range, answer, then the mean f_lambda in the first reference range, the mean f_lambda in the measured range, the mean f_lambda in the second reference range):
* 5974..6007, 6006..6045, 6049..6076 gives 1.55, 20.3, 20.1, 21.7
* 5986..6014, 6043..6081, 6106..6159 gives -2.14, 20.1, 21.6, 20.9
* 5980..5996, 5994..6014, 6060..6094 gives 0.73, 20.5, 19.9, 21.5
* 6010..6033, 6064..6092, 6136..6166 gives -2.26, 20.1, 21.7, 20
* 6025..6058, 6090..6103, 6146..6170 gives -0.57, 20.6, 21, 19.5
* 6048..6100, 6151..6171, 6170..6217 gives 1.80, 21.5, 19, 20.7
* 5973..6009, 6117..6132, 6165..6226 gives -0.10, 20.3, 20.4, 20.3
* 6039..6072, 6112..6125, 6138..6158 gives 0.40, 21.4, 20.4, 20.9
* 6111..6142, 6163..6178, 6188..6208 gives 1.22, 20.8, 19.2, 20.9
